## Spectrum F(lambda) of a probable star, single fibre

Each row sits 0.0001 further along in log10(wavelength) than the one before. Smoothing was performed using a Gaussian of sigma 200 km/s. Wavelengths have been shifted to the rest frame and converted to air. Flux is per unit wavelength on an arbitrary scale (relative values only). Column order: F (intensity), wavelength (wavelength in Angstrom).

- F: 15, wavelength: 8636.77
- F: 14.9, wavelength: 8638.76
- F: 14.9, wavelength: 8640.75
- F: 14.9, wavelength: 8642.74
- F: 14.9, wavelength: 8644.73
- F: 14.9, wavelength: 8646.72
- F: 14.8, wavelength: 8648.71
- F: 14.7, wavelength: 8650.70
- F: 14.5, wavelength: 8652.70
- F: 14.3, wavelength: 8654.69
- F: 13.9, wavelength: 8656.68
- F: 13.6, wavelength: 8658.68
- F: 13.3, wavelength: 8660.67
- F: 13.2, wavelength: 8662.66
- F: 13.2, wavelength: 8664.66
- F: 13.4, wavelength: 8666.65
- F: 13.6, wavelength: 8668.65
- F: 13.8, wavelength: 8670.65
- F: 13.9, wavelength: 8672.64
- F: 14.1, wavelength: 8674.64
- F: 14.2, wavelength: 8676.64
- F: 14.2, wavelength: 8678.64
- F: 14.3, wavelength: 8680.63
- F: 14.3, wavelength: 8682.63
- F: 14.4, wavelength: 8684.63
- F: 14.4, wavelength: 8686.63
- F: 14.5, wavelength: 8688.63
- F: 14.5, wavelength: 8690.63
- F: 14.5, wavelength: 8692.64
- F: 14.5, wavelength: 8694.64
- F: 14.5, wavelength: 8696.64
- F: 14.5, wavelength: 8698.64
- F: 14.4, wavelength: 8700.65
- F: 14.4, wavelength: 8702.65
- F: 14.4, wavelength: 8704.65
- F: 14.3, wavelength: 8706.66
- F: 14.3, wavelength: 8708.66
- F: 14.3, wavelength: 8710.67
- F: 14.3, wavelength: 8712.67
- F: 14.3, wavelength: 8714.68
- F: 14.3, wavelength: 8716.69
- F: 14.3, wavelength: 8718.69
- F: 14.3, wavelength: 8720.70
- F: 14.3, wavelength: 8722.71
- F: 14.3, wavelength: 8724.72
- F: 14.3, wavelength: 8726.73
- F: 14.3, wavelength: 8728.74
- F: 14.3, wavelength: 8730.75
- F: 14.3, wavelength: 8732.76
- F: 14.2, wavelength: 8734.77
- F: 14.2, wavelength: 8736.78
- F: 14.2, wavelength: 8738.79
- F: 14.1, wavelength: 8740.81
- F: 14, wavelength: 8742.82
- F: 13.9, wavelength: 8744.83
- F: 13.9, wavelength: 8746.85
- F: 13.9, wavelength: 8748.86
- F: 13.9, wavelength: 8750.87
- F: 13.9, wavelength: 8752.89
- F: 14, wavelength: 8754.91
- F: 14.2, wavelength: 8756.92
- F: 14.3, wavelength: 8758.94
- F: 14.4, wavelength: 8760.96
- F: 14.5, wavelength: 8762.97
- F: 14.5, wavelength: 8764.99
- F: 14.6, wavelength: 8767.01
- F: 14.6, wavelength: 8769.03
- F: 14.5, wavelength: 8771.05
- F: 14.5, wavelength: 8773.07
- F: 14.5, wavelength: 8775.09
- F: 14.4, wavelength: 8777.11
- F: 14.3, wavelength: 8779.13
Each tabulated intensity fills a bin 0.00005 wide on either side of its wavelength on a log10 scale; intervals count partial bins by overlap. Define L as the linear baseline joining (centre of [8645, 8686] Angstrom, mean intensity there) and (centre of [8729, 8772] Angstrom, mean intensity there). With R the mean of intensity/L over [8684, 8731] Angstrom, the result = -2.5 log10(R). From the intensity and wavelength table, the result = -0.02 mag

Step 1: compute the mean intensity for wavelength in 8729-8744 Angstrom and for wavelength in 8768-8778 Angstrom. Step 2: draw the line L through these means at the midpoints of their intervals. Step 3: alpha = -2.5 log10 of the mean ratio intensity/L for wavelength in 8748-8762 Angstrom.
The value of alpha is 0.02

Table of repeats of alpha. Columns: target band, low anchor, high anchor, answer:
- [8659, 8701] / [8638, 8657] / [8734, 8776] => 0.037 mag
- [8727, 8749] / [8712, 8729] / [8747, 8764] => 0.006 mag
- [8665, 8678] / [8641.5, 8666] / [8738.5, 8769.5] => 0.029 mag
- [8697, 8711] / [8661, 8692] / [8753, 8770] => -0.021 mag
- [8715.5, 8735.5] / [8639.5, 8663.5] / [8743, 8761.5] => -0.014 mag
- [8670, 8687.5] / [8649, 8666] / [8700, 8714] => -0.009 mag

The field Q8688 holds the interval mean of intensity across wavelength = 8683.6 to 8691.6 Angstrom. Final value 14.5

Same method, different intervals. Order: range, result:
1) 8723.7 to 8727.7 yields 14.3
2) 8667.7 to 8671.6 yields 13.7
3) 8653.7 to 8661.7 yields 13.8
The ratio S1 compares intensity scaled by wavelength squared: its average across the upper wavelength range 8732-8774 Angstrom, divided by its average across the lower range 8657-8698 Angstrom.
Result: 1.0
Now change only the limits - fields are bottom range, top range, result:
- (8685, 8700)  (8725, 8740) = 0.99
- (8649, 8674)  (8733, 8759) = 1.04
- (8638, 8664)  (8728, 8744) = 1.01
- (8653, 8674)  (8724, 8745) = 1.06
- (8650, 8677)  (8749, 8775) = 1.06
